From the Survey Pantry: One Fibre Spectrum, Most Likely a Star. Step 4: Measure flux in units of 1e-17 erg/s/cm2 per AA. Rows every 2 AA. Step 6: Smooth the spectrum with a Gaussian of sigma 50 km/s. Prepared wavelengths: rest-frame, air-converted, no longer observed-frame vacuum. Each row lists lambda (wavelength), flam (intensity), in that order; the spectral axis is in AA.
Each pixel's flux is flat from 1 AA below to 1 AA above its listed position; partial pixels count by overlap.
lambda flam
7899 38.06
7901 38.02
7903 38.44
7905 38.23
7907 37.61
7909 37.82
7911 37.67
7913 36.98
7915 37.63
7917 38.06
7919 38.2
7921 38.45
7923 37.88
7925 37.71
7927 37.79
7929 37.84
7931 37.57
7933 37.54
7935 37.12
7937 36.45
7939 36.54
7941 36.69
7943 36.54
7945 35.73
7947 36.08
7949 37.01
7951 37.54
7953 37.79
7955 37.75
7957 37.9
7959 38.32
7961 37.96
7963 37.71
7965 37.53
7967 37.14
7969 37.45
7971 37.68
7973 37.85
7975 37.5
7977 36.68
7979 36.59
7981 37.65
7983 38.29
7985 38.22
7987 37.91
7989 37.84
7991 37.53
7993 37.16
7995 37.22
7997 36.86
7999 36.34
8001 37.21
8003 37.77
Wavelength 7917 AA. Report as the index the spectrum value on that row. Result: 38.06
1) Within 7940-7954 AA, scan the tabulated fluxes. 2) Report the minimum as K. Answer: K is 35.73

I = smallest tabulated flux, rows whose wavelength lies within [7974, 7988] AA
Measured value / 36.59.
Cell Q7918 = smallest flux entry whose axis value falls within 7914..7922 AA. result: 37.63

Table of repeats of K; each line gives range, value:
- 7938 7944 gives 36.54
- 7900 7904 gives 38.02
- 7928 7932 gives 37.57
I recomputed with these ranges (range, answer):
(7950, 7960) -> 37.54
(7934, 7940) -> 36.45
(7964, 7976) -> 37.14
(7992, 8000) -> 36.34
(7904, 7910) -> 37.61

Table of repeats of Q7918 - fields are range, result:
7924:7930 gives 37.71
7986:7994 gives 37.16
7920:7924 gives 37.88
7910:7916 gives 36.98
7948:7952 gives 37.01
